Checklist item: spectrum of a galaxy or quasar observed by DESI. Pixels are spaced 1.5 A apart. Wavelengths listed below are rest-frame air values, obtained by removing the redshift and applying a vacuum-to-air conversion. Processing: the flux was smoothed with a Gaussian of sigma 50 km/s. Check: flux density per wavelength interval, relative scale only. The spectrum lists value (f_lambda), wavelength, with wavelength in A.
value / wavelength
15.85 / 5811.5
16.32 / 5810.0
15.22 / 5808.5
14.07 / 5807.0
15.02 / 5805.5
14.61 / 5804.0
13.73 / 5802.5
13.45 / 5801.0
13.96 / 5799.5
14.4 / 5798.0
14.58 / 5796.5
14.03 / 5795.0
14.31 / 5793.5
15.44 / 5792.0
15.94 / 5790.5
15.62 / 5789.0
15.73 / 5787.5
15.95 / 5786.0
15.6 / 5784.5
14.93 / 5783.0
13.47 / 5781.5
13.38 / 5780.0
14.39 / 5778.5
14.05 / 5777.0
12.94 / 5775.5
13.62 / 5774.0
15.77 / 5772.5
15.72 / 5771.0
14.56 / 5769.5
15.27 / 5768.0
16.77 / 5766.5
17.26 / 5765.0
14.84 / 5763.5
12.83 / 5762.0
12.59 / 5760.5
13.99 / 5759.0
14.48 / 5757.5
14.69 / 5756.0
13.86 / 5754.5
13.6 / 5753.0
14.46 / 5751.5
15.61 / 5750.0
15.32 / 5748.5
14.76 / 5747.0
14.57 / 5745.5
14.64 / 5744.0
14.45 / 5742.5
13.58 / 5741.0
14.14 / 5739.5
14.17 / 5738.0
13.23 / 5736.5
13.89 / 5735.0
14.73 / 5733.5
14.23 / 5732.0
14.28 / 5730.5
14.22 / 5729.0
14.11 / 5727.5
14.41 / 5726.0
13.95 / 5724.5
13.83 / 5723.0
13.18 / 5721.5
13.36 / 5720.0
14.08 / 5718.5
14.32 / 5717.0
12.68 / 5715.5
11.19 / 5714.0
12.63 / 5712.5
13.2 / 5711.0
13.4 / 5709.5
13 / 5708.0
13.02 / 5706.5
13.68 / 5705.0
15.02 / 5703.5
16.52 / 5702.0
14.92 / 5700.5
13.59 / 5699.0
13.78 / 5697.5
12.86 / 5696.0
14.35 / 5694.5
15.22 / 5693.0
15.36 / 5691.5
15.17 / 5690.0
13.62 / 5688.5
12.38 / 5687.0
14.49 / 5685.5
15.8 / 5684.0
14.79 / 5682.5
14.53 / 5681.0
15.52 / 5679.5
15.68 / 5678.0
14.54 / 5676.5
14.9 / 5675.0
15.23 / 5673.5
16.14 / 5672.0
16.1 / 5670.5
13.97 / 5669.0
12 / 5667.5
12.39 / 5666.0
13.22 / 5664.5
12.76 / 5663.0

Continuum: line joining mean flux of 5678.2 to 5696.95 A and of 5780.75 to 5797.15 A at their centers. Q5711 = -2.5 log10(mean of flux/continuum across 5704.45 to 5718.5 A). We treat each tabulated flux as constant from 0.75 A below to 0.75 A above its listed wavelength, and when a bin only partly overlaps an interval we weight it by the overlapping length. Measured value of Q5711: 0.125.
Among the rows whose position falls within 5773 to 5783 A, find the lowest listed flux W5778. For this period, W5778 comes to 12.94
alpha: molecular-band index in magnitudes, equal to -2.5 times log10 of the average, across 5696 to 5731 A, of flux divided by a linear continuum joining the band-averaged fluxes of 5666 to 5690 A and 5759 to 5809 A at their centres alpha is 0.07 mag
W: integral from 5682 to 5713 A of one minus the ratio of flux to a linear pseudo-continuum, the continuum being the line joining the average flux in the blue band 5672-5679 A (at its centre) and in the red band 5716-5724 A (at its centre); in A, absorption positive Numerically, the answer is 0.7 A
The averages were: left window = 15.2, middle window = 14.1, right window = 13.7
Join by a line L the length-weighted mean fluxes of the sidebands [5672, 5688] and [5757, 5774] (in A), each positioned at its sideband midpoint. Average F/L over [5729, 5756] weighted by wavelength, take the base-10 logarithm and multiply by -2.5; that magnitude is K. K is 0.039 mag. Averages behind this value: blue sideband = 14.8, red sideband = 14.9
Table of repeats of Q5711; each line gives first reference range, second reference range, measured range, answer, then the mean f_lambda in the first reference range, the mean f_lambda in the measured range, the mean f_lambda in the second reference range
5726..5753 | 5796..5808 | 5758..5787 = -0.03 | 14.4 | 14.6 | 14.2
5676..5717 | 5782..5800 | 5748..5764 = 0.04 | 14.1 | 14.2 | 15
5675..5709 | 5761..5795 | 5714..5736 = 0.06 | 14.4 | 13.8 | 14.9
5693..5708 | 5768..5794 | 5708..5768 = 0.03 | 14.2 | 14.1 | 14.8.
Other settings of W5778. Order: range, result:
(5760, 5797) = 12.59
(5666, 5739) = 11.19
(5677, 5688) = 12.38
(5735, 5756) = 13.23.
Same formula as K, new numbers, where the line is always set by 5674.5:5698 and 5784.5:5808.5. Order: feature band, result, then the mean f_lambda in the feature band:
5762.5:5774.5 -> -0.05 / 15.5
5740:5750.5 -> 0.00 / 14.7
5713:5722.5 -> 0.12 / 13.1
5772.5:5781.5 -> 0.07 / 13.8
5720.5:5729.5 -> 0.05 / 13.9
